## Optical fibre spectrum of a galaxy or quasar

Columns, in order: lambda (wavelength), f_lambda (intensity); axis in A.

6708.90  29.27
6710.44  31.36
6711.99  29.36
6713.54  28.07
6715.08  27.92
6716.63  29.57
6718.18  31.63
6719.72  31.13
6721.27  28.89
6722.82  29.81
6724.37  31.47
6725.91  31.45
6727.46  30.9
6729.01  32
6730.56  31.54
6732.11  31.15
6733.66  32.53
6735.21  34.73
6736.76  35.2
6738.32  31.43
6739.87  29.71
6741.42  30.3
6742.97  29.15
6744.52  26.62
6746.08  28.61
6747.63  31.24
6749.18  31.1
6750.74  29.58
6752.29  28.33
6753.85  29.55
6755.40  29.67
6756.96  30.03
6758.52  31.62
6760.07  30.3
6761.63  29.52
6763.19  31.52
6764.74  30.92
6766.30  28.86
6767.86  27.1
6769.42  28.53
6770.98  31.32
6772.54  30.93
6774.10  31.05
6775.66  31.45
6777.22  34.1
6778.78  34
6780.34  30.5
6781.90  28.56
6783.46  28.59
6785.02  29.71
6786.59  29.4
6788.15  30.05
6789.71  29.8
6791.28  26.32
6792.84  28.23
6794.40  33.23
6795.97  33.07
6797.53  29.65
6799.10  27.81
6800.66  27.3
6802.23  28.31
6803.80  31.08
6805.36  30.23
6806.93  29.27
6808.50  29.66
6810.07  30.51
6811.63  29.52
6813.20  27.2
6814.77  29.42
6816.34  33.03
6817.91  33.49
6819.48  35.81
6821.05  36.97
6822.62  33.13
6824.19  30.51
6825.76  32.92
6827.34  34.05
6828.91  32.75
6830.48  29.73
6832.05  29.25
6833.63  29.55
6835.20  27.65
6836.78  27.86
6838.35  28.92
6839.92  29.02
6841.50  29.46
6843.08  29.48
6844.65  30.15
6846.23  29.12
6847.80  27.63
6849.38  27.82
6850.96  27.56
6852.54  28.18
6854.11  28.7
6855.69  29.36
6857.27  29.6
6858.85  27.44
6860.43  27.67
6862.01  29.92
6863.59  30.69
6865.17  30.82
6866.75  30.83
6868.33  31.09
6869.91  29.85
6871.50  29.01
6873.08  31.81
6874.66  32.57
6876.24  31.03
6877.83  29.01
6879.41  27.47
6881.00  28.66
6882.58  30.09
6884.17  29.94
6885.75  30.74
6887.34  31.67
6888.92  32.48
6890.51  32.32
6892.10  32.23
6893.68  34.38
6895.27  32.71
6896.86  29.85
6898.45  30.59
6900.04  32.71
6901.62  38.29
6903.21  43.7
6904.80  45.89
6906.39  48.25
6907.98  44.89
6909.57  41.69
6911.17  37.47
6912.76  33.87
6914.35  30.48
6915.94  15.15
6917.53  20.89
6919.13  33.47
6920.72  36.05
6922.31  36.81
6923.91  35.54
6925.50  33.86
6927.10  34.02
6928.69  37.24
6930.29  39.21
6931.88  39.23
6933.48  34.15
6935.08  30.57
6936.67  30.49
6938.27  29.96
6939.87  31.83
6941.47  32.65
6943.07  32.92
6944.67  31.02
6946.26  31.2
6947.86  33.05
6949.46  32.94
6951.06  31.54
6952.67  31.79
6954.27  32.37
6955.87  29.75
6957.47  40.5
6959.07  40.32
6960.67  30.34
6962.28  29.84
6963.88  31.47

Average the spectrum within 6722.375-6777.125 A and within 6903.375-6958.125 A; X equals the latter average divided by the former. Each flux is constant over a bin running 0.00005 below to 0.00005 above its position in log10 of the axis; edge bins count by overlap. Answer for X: 1.1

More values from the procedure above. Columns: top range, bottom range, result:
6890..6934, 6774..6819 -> 1.17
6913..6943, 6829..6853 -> 1.12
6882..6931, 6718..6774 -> 1.13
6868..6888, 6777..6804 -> 1.01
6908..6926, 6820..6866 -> 1.10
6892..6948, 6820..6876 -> 1.14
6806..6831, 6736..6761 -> 1.05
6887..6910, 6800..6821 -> 1.20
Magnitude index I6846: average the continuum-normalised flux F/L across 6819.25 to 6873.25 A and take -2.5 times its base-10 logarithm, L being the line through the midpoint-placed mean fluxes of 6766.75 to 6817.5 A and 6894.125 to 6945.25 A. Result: 0.06 mag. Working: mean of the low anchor 30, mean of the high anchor 34.6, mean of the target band 30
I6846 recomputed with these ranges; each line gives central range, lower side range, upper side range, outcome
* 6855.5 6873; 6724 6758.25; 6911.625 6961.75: 0.078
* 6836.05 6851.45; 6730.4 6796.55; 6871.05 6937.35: 0.125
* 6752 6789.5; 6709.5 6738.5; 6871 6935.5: 0.052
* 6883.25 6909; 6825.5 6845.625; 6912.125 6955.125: -0.138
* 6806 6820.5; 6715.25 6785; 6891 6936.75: 0.045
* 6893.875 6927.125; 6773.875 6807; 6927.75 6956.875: -0.088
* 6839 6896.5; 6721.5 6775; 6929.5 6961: 0.077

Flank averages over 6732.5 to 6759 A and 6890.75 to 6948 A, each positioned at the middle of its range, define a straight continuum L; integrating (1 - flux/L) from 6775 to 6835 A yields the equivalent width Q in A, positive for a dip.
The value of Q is 2.1 A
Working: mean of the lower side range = 30.5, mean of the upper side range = 34.3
